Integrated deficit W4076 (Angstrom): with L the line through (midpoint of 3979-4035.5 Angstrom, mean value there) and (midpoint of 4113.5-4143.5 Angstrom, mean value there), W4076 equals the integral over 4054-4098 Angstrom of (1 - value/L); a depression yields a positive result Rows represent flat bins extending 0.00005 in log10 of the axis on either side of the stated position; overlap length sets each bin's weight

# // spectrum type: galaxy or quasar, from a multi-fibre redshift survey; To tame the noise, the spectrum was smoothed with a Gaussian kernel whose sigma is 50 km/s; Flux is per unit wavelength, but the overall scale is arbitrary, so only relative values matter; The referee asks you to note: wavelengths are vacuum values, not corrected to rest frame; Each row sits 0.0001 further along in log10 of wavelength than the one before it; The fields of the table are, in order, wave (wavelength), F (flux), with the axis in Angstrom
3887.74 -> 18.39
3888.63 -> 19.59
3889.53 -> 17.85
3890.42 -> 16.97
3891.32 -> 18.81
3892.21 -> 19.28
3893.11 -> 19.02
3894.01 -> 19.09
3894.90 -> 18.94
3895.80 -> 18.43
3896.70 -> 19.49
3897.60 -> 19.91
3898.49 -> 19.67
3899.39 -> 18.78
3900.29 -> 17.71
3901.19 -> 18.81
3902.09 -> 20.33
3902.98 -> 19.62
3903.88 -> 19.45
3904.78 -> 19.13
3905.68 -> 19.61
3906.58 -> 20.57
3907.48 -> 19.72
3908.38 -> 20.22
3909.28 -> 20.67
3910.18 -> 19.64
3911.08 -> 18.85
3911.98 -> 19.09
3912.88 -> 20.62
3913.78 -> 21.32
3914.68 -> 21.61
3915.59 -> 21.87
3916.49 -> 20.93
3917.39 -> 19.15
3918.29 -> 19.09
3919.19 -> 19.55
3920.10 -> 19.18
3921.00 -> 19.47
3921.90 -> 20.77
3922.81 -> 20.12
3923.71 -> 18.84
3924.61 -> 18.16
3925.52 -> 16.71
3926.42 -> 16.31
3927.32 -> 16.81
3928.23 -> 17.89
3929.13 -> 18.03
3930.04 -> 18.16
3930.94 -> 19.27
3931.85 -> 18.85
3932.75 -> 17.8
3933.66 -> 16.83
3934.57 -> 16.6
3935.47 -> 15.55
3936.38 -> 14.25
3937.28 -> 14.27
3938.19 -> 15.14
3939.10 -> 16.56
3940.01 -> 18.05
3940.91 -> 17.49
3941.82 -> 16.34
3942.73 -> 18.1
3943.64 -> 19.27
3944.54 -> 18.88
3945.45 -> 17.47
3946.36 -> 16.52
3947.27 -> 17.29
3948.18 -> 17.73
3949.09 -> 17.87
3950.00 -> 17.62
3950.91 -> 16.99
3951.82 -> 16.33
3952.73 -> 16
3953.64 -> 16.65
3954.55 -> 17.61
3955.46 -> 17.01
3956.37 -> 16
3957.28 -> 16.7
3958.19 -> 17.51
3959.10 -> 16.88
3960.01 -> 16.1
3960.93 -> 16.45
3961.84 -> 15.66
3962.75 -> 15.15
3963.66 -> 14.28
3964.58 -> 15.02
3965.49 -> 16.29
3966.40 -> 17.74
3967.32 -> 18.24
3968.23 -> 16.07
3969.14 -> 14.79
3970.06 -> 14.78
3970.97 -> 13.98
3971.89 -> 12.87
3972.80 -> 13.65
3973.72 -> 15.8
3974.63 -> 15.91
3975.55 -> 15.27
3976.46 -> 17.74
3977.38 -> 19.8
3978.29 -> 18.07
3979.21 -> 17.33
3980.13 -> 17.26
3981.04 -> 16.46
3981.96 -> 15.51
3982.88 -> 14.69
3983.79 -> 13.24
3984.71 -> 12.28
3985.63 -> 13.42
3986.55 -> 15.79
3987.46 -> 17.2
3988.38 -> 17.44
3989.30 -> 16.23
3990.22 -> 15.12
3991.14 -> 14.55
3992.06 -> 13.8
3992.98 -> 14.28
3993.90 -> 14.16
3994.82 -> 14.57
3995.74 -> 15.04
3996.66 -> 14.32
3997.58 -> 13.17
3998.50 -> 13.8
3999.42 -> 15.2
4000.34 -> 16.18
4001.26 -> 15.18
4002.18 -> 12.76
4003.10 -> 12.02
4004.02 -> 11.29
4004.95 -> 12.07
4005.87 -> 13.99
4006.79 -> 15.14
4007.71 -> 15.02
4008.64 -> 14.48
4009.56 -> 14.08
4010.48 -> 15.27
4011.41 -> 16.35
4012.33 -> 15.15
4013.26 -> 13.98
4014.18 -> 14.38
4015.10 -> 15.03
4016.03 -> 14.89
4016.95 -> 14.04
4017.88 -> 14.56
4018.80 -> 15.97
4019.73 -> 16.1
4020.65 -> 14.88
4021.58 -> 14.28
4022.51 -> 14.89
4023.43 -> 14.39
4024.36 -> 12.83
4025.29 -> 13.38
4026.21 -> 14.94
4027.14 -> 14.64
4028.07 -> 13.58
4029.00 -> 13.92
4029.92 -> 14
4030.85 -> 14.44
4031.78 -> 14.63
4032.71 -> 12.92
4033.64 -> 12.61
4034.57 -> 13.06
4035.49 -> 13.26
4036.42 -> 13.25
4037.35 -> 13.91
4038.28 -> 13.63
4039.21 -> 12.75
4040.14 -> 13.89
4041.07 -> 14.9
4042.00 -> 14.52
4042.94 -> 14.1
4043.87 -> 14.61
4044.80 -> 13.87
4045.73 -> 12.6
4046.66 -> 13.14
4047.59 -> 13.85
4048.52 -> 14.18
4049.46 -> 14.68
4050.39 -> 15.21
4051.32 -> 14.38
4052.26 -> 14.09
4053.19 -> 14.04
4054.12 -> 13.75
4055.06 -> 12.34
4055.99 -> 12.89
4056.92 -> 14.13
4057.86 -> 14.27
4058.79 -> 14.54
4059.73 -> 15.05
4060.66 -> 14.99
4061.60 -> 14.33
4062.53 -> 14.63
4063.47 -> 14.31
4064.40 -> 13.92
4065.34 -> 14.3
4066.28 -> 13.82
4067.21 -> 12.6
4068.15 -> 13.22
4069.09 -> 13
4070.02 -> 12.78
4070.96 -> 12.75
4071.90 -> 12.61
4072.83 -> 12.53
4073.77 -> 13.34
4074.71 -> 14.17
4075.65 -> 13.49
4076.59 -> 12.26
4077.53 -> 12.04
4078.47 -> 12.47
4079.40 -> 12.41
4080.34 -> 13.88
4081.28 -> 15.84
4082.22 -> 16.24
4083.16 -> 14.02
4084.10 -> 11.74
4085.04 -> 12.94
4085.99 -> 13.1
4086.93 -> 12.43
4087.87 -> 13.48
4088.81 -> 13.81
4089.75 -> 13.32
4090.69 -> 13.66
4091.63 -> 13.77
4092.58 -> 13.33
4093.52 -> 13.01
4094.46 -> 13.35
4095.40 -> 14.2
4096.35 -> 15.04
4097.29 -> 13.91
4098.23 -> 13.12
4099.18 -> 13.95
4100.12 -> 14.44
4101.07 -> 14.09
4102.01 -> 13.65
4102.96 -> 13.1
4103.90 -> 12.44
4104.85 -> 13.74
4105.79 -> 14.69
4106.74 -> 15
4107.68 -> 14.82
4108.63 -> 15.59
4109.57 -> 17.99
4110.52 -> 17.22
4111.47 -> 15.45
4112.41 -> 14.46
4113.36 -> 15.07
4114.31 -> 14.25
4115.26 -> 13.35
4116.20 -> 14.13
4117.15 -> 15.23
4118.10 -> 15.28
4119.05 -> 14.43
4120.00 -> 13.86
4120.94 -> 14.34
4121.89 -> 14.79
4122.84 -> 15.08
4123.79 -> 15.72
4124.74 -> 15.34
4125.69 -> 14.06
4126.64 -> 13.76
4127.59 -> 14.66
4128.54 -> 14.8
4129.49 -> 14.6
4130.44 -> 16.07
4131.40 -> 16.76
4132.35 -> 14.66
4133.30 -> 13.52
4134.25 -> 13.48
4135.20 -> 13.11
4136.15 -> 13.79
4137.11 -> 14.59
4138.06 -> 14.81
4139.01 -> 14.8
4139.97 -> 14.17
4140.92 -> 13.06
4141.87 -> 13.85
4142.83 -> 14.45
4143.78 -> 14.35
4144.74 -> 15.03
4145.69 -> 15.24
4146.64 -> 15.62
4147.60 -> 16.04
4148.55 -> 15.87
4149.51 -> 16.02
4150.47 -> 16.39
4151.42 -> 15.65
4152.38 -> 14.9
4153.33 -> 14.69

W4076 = 2.8 Angstrom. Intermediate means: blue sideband 14.5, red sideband 14.5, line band 13.6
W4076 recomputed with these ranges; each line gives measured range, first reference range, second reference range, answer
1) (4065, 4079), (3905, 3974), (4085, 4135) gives 1.9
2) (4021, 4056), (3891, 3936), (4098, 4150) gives 5.5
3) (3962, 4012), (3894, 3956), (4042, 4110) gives 4.4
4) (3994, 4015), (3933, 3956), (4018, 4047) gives 0.9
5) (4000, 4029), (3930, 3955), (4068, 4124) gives 2.3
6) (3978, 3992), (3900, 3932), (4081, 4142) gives 1.6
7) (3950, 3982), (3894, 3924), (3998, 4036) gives 1.1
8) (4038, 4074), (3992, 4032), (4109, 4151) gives 1.8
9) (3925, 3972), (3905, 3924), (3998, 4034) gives 3.7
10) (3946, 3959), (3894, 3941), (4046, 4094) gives 0.4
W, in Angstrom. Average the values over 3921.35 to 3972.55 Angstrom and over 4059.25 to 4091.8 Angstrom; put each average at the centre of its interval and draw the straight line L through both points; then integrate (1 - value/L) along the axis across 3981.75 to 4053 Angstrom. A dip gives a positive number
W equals 3.5 Angstrom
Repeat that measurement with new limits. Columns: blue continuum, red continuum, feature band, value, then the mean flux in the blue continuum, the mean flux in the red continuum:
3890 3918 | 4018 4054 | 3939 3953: 0.30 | 19.6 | 14.1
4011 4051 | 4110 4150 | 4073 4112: 1.69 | 14.2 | 14.7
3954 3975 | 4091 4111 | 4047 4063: 0.68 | 15.9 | 14.3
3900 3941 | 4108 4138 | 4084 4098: 1.80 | 18.7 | 14.8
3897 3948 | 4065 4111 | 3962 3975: 1.44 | 18.6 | 13.7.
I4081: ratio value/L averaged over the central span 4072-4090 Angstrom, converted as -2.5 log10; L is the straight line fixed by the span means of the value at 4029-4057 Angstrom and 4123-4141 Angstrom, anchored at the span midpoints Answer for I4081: 0.06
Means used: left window 13.8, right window 14.6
